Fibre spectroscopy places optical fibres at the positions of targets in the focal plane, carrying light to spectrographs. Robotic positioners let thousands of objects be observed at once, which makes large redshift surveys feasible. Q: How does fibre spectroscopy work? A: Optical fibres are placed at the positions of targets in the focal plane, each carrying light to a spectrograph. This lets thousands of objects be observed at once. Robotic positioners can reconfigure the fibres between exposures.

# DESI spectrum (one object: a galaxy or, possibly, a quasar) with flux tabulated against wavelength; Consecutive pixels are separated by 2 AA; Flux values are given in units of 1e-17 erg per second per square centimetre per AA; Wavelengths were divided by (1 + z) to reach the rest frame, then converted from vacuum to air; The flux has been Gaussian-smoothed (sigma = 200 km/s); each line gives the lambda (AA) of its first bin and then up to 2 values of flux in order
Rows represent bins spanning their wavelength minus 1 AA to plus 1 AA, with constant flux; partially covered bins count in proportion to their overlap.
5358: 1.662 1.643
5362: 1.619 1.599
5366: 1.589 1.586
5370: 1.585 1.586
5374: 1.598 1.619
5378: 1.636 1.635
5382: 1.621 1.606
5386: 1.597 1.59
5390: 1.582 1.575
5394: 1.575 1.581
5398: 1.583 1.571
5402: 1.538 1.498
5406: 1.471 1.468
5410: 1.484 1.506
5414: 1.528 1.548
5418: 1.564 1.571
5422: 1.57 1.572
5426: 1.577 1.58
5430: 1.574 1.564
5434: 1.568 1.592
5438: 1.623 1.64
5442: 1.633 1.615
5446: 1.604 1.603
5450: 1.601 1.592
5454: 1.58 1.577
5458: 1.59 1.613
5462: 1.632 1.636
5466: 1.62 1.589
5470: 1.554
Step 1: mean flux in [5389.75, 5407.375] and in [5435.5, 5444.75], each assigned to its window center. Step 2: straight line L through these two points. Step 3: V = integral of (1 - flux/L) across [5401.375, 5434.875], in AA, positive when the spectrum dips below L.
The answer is 0.9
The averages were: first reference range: 1.55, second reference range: 1.62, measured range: 1.54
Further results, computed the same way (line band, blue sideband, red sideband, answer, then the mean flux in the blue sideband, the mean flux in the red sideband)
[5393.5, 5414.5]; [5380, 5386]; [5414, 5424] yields 0.8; 1.61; 1.56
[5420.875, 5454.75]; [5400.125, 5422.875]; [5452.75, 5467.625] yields -0.5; 1.52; 1.61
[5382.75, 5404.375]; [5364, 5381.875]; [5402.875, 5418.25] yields -0.3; 1.6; 1.51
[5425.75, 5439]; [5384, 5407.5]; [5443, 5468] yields 0.0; 1.56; 1.6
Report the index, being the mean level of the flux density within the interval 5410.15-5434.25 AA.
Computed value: 1.56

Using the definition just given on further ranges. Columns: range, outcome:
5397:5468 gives 1.57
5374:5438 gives 1.57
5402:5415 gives 1.5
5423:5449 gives 1.6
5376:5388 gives 1.62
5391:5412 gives 1.53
